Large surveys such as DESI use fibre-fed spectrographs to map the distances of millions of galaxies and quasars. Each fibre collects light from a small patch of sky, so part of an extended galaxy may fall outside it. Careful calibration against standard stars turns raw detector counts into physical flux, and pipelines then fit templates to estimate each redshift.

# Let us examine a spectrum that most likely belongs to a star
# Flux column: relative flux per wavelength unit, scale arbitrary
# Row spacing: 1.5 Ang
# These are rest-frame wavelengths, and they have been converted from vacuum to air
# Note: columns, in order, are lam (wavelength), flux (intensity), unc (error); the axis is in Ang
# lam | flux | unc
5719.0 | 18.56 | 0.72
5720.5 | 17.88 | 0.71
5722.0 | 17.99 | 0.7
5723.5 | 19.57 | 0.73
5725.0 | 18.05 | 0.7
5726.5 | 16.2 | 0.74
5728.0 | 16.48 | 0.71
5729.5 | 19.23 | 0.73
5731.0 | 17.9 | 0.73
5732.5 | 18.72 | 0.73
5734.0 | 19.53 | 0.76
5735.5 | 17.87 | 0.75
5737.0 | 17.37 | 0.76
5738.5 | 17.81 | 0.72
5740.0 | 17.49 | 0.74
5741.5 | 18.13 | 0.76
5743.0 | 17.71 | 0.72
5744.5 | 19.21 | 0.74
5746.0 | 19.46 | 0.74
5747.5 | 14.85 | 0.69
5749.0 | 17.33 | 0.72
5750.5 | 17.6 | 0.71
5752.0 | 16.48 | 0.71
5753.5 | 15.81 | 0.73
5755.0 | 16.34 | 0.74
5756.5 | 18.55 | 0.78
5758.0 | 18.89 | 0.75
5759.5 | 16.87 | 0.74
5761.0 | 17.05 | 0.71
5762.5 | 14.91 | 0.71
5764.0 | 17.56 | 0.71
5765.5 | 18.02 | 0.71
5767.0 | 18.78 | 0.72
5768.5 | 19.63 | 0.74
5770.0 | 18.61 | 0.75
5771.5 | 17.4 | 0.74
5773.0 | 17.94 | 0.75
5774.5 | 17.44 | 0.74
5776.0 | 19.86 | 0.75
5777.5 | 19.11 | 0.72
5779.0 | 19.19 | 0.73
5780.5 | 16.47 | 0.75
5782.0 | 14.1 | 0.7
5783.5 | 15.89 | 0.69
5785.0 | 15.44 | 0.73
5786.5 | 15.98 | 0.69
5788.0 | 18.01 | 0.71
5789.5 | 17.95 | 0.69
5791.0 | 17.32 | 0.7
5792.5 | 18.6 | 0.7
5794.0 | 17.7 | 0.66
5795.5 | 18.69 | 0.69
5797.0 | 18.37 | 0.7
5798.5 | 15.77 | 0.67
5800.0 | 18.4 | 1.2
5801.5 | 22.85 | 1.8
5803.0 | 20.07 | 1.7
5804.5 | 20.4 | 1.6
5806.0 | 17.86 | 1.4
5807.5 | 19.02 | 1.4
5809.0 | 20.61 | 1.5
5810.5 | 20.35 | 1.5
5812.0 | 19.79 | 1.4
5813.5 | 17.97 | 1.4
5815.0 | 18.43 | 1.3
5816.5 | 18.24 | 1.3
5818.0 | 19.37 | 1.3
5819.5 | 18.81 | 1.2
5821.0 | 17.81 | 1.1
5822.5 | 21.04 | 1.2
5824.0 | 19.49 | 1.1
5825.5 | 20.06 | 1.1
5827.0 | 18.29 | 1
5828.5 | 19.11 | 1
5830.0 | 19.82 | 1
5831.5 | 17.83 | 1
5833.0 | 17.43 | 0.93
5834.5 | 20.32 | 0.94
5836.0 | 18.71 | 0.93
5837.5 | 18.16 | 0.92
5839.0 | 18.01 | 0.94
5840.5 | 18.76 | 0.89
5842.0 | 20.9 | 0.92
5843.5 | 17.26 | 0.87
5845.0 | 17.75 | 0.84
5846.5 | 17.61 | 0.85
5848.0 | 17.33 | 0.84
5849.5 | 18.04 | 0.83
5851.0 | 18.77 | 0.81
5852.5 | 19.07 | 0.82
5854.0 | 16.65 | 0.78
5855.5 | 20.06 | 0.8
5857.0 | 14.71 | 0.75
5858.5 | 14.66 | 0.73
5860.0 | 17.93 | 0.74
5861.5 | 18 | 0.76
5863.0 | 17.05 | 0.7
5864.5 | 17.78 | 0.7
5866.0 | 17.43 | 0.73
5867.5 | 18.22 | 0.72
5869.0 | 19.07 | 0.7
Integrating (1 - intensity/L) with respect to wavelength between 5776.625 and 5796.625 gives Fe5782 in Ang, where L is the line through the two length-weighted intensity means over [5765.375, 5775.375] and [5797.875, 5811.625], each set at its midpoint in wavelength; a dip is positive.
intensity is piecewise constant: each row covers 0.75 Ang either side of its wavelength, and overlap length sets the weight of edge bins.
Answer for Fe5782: 1.7 Ang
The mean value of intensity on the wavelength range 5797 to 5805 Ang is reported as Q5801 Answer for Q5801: 19.4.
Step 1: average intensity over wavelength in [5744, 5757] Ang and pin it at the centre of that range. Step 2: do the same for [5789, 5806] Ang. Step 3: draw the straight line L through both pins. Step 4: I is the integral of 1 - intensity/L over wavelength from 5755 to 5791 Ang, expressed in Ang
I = 0.8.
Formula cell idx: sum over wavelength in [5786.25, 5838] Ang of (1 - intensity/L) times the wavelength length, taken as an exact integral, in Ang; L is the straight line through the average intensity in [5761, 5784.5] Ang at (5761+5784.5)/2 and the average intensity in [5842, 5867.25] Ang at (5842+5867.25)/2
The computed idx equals -3.6 Ang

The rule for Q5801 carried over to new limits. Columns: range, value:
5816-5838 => 19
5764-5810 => 18.2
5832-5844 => 18.7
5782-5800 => 17.2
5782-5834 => 18.6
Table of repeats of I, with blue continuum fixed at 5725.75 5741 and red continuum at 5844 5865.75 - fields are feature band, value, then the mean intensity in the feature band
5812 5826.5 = -1.2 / 19.1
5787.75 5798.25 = -0.2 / 18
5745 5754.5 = 0.5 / 17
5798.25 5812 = -1.5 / 19.6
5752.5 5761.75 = 0.3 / 17.2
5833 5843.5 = -0.8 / 18.9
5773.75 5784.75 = 0.2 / 17.3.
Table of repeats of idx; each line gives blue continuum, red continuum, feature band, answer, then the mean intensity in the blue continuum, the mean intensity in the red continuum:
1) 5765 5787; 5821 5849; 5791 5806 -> -0.7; 17.6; 18.7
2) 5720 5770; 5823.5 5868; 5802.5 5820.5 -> -1.2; 17.7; 18.2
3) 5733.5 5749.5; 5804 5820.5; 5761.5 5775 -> 0.4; 17.9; 19.1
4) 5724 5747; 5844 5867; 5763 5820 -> -1.6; 18.1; 17.5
